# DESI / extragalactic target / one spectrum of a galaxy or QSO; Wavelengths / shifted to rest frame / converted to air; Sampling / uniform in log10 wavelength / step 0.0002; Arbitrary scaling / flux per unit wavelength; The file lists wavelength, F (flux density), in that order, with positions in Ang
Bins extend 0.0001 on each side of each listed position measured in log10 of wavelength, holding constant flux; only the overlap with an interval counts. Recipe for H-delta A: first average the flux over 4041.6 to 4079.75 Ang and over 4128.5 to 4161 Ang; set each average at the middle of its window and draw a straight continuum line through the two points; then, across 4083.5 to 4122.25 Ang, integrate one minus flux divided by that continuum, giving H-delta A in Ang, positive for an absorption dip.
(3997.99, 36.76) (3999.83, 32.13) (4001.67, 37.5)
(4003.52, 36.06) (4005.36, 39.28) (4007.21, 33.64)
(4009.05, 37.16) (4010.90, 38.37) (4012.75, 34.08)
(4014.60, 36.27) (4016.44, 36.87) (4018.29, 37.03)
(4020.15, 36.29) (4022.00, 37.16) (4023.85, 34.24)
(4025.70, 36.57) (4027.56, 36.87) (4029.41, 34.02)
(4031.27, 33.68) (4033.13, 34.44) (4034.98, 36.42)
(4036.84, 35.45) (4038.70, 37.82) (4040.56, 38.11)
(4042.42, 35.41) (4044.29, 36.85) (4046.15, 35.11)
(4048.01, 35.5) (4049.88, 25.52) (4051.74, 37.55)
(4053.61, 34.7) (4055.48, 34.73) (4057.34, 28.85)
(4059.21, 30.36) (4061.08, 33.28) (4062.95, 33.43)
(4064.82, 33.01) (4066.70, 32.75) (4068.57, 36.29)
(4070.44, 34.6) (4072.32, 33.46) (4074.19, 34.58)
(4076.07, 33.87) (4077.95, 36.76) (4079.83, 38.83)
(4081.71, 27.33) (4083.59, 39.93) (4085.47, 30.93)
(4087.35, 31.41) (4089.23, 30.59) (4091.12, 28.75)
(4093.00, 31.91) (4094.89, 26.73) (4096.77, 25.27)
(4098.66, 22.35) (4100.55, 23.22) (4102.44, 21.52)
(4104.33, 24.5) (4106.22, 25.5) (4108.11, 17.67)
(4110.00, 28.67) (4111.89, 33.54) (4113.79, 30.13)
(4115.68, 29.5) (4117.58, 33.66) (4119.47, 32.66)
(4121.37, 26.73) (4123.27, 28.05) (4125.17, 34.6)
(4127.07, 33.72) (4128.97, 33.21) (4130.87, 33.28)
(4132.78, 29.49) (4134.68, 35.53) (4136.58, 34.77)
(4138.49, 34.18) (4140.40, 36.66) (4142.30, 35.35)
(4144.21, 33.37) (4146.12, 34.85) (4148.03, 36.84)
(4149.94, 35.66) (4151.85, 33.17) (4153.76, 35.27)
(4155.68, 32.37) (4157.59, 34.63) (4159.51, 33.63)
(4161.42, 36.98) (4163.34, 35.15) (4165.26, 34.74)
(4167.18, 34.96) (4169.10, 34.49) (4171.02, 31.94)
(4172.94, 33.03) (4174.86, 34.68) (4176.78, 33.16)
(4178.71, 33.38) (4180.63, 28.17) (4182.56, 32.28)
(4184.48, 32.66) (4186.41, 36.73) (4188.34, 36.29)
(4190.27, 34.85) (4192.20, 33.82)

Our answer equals 6.9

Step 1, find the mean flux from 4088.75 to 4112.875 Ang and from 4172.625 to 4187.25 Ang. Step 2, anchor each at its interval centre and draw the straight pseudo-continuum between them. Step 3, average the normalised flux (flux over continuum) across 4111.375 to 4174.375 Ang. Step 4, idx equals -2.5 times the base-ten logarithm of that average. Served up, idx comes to -0.131 mag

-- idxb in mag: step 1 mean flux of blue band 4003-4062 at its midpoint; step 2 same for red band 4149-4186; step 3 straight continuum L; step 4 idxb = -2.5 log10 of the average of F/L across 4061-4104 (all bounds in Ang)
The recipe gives 0.12 mag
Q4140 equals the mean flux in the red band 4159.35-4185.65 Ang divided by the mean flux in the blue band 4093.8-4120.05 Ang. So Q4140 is 1.25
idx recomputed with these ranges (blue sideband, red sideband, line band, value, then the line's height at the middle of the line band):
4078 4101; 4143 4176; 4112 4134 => 0.02 mag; 32.2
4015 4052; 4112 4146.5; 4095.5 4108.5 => 0.40 mag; 33.5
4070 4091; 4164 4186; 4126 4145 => -0.02 mag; 33.4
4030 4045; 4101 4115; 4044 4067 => 0.01 mag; 33.4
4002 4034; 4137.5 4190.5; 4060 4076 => 0.05 mag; 35.4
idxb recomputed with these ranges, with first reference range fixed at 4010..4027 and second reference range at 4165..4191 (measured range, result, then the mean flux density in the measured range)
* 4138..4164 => -0.02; 34.9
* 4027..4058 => 0.03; 34.8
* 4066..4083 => 0.03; 34.4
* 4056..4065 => 0.12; 31.9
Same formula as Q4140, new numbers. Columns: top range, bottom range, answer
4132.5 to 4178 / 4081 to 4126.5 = 1.20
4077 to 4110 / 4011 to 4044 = 0.79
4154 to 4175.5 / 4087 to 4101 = 1.25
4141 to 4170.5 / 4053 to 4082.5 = 1.03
